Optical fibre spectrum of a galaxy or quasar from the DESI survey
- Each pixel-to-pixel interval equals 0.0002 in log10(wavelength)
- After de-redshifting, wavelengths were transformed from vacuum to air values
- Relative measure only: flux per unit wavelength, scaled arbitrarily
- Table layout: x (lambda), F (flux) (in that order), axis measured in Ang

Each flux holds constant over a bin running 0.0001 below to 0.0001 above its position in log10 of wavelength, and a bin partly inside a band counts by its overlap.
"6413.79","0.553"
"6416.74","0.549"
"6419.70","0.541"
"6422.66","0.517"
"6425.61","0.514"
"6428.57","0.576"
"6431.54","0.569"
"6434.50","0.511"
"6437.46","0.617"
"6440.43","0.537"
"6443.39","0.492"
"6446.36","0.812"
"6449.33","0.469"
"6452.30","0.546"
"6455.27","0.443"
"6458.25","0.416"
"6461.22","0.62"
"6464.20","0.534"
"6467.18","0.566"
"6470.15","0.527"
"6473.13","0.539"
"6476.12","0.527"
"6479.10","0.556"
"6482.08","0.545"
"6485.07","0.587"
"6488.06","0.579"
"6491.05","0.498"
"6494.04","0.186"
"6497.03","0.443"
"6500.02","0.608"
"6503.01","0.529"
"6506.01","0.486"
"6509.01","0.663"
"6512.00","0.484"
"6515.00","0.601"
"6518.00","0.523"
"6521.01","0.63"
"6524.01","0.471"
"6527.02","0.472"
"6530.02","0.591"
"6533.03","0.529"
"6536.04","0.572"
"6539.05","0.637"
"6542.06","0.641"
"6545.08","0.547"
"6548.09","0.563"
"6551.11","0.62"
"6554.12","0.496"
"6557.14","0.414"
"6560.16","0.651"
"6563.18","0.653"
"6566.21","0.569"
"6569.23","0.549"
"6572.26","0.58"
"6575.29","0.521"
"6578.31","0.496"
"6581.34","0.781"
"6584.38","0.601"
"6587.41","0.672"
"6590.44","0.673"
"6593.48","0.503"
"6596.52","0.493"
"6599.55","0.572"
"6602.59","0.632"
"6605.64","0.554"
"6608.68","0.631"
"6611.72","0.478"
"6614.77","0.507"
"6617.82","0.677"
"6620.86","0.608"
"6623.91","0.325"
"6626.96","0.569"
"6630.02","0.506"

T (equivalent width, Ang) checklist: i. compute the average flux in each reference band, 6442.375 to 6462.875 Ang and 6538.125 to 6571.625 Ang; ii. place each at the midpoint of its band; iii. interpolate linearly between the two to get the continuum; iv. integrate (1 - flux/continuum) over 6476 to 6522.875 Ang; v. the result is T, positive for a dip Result 2.6 Ang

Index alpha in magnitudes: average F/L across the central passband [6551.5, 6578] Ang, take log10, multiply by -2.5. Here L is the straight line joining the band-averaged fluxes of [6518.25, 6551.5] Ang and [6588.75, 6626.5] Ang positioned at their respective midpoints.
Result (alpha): 0.01 mag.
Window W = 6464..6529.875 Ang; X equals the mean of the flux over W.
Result 0.526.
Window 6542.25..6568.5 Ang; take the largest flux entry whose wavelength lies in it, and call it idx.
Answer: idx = 0.653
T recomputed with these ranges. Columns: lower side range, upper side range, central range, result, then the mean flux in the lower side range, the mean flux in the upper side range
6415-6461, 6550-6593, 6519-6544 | 0.4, 0.543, 0.589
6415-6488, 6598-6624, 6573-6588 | -1.2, 0.547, 0.566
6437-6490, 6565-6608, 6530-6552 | -0.5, 0.549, 0.586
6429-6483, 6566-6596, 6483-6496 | 2.2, 0.546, 0.592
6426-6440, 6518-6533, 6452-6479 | 1.4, 0.561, 0.538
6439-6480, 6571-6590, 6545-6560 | 1.5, 0.542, 0.613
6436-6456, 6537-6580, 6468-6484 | 0.7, 0.564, 0.568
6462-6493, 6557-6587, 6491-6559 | 4.3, 0.542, 0.592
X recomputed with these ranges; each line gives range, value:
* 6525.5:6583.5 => 0.573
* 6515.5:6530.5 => 0.538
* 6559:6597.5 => 0.596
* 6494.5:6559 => 0.543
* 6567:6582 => 0.574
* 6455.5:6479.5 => 0.53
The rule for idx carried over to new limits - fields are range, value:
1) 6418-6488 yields 0.812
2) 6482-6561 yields 0.663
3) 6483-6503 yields 0.608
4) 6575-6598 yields 0.781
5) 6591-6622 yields 0.677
